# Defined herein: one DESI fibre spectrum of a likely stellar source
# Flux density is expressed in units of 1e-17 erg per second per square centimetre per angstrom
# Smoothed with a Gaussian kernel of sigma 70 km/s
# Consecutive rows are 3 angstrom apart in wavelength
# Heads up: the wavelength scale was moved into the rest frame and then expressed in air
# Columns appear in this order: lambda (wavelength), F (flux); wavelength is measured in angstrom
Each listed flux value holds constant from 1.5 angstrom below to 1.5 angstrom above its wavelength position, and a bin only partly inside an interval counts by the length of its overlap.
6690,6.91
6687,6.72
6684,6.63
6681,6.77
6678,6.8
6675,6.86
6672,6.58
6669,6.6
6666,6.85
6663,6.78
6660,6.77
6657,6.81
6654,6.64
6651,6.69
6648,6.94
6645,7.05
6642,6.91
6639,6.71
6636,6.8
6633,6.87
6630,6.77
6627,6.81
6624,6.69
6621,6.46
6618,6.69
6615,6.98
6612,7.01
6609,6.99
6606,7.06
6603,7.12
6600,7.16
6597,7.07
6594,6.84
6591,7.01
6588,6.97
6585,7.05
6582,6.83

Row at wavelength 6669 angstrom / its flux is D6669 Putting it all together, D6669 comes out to 6.6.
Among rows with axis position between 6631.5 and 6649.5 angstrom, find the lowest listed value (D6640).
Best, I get 6.71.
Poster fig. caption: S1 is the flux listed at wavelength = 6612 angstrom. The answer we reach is 7.01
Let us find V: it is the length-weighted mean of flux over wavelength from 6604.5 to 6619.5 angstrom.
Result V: 6.95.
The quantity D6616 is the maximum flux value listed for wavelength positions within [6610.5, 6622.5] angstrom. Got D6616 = 7.01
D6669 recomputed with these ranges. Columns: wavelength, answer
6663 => 6.78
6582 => 6.83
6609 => 6.99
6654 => 6.64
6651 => 6.69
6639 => 6.71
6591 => 7.01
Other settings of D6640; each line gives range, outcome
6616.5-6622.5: 6.46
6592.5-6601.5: 6.84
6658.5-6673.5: 6.58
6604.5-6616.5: 6.98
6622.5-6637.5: 6.69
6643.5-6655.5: 6.64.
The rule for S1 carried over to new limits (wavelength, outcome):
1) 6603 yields 7.12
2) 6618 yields 6.69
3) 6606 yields 7.06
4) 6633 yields 6.87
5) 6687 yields 6.72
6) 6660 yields 6.77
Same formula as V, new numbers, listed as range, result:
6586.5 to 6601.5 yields 7.01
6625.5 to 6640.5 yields 6.79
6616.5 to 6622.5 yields 6.58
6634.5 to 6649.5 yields 6.88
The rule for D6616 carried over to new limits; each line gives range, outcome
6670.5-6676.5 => 6.86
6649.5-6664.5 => 6.81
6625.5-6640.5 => 6.87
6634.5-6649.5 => 7.05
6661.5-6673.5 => 6.85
